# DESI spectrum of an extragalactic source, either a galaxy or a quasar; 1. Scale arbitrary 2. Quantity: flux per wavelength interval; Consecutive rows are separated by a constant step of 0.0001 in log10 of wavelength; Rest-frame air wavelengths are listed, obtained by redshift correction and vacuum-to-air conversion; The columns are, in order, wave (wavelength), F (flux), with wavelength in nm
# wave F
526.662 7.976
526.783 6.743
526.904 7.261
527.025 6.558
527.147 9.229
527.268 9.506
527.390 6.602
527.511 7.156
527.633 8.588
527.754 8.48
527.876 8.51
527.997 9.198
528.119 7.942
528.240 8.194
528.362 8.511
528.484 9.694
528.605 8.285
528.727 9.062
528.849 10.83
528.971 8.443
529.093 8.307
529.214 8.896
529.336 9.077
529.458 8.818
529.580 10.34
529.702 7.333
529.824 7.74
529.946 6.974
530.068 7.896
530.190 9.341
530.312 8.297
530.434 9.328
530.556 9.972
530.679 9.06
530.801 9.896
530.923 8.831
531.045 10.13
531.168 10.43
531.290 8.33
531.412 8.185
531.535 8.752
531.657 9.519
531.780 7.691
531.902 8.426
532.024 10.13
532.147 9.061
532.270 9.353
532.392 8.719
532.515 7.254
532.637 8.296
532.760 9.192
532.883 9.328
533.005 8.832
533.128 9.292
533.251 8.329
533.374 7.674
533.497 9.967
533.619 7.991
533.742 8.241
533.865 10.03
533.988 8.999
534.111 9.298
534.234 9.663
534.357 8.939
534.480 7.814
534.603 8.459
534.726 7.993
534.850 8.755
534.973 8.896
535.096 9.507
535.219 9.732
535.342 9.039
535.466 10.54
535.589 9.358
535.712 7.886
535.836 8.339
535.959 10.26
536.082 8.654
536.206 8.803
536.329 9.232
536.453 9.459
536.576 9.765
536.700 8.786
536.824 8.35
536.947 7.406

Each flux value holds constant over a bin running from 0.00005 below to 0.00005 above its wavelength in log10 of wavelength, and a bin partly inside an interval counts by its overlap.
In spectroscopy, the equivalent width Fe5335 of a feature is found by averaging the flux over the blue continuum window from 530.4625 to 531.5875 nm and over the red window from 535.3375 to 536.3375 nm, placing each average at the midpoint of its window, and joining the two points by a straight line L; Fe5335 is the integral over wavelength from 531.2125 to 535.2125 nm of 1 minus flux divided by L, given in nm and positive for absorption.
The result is 0.18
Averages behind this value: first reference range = 9.29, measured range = 8.8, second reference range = 9.12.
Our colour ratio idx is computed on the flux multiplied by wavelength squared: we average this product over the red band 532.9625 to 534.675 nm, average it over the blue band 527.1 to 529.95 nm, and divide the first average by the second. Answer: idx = 1.05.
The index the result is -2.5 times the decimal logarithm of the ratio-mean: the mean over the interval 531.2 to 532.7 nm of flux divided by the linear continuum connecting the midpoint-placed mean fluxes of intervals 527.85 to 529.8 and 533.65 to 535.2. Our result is 0.02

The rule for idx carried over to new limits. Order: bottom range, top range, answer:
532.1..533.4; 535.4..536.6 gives 1.07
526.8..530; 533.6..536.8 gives 1.10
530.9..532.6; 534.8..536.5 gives 1.05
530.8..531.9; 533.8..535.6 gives 1.03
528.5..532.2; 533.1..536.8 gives 1.02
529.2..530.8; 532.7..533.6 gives 1.03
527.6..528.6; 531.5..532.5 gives 1.04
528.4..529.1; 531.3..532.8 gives 0.96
